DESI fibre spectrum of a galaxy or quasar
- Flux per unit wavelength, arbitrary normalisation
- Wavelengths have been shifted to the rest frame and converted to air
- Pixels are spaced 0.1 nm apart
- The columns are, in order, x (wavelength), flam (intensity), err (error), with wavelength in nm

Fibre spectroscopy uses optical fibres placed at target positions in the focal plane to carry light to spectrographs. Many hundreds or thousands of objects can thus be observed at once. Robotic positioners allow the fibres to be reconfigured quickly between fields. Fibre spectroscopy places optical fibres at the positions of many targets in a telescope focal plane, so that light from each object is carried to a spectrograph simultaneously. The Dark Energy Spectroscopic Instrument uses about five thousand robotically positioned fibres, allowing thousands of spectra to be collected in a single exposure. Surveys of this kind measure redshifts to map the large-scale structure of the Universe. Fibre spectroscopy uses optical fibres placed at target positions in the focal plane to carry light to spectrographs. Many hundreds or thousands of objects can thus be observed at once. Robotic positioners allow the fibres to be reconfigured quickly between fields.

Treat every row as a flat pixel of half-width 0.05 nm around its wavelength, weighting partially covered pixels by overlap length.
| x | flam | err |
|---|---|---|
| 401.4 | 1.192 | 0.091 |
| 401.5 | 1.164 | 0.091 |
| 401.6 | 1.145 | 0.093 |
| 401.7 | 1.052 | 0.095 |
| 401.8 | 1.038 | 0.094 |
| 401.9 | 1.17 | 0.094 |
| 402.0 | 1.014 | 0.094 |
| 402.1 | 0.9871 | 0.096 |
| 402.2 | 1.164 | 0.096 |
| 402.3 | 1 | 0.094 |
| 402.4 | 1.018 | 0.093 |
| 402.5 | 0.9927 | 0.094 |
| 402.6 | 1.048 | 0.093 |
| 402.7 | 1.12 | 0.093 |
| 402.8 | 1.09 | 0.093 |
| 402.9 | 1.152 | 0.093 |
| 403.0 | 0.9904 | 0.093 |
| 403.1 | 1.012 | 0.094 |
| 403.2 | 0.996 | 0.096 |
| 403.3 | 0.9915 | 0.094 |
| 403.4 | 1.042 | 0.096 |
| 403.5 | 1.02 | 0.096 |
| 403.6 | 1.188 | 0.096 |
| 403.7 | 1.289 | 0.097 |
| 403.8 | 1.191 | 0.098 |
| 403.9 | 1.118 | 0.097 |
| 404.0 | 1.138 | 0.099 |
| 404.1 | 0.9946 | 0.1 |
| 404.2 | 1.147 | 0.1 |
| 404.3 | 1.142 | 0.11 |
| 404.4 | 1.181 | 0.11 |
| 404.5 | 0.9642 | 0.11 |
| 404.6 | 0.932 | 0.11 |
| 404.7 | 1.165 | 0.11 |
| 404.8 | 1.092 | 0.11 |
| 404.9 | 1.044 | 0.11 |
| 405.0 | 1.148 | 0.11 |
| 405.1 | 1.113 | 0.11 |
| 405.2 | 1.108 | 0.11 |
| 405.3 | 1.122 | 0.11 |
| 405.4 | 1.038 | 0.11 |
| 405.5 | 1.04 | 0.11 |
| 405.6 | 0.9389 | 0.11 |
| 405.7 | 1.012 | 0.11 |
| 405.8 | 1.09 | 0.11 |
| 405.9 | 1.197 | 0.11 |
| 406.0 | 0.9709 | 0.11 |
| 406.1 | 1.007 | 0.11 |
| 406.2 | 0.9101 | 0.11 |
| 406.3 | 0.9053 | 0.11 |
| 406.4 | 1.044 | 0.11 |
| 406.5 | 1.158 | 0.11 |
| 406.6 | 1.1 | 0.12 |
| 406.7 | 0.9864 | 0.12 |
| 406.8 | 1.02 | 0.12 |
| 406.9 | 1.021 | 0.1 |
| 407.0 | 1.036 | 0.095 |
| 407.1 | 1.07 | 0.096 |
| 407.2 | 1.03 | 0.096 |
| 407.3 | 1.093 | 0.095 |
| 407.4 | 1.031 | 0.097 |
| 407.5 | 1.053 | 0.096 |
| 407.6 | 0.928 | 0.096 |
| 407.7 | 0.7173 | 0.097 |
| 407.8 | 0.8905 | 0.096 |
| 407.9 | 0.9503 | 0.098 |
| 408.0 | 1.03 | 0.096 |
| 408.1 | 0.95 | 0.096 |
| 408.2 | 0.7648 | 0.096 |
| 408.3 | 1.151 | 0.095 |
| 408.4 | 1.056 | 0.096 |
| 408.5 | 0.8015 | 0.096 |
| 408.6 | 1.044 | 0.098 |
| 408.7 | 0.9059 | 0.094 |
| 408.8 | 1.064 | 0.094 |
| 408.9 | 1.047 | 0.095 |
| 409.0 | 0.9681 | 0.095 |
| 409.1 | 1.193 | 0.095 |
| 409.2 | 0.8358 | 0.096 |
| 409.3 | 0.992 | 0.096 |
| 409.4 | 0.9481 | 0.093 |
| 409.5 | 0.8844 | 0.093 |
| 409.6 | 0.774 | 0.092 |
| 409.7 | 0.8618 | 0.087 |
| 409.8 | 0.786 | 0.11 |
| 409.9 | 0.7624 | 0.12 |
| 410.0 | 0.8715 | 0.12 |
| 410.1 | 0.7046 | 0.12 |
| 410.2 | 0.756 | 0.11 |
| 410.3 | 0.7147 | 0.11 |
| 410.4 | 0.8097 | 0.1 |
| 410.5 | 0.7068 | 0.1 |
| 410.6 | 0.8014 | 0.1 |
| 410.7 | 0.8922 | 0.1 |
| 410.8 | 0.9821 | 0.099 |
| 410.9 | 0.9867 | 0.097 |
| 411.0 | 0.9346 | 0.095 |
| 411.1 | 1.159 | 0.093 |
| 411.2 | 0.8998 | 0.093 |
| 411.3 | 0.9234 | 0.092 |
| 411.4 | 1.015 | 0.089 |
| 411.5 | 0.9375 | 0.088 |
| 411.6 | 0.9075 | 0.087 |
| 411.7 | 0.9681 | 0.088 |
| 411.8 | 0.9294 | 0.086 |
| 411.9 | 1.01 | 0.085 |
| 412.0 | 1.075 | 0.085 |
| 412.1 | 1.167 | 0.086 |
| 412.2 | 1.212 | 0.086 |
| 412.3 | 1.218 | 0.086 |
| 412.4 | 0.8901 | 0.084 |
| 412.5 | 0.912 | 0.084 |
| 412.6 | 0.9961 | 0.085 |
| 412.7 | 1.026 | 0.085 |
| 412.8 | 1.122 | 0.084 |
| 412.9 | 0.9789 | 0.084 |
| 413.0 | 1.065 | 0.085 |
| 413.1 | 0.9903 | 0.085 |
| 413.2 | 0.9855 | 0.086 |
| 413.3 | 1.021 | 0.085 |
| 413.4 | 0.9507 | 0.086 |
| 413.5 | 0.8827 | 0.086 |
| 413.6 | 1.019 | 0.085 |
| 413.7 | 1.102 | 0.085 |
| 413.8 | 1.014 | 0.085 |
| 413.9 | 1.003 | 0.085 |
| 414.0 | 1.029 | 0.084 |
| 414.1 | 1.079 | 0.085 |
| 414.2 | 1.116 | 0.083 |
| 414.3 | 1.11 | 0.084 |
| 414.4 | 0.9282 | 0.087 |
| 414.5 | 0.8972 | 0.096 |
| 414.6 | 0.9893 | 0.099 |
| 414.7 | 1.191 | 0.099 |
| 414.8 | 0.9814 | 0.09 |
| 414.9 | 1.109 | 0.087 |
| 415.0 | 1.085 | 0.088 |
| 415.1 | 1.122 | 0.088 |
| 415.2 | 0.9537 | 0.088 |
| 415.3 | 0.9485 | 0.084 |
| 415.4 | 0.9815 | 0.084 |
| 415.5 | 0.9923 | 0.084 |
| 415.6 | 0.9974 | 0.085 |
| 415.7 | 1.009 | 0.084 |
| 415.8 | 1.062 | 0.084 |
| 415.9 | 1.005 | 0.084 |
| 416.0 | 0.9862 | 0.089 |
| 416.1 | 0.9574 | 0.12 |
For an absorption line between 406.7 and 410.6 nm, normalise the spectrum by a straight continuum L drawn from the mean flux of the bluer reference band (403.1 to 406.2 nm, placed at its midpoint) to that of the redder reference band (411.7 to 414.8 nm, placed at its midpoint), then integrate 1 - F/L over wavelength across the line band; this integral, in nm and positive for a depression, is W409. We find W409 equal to 0.48 nm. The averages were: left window 1.08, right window 1.03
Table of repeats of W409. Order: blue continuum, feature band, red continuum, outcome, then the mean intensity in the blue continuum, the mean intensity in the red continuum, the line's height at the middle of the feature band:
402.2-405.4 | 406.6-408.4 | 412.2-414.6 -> 0.12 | 1.08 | 1.02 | 1.06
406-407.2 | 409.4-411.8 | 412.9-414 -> 0.32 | 1.02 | 1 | 1.01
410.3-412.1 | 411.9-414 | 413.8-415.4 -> -0.10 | 0.938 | 1.03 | 0.987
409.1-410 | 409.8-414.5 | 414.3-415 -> -0.06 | 0.875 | 1.03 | 0.953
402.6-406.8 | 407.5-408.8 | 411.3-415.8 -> 0.13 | 1.07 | 1.02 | 1.05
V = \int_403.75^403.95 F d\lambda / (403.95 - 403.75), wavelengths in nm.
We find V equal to 1.15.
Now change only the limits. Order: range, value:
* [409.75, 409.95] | 0.774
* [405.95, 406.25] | 0.963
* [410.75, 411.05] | 0.968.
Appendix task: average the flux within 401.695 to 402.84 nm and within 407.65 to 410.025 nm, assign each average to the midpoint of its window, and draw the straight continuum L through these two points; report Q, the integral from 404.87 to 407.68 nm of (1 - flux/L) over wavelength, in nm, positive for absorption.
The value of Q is -0.176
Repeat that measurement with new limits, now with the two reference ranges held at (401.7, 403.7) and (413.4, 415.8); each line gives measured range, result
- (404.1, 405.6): -0.04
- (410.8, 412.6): 0.04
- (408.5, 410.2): 0.22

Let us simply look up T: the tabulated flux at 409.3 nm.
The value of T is 0.992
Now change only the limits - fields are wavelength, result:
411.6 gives 0.9075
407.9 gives 0.9503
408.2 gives 0.7648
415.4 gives 0.9815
